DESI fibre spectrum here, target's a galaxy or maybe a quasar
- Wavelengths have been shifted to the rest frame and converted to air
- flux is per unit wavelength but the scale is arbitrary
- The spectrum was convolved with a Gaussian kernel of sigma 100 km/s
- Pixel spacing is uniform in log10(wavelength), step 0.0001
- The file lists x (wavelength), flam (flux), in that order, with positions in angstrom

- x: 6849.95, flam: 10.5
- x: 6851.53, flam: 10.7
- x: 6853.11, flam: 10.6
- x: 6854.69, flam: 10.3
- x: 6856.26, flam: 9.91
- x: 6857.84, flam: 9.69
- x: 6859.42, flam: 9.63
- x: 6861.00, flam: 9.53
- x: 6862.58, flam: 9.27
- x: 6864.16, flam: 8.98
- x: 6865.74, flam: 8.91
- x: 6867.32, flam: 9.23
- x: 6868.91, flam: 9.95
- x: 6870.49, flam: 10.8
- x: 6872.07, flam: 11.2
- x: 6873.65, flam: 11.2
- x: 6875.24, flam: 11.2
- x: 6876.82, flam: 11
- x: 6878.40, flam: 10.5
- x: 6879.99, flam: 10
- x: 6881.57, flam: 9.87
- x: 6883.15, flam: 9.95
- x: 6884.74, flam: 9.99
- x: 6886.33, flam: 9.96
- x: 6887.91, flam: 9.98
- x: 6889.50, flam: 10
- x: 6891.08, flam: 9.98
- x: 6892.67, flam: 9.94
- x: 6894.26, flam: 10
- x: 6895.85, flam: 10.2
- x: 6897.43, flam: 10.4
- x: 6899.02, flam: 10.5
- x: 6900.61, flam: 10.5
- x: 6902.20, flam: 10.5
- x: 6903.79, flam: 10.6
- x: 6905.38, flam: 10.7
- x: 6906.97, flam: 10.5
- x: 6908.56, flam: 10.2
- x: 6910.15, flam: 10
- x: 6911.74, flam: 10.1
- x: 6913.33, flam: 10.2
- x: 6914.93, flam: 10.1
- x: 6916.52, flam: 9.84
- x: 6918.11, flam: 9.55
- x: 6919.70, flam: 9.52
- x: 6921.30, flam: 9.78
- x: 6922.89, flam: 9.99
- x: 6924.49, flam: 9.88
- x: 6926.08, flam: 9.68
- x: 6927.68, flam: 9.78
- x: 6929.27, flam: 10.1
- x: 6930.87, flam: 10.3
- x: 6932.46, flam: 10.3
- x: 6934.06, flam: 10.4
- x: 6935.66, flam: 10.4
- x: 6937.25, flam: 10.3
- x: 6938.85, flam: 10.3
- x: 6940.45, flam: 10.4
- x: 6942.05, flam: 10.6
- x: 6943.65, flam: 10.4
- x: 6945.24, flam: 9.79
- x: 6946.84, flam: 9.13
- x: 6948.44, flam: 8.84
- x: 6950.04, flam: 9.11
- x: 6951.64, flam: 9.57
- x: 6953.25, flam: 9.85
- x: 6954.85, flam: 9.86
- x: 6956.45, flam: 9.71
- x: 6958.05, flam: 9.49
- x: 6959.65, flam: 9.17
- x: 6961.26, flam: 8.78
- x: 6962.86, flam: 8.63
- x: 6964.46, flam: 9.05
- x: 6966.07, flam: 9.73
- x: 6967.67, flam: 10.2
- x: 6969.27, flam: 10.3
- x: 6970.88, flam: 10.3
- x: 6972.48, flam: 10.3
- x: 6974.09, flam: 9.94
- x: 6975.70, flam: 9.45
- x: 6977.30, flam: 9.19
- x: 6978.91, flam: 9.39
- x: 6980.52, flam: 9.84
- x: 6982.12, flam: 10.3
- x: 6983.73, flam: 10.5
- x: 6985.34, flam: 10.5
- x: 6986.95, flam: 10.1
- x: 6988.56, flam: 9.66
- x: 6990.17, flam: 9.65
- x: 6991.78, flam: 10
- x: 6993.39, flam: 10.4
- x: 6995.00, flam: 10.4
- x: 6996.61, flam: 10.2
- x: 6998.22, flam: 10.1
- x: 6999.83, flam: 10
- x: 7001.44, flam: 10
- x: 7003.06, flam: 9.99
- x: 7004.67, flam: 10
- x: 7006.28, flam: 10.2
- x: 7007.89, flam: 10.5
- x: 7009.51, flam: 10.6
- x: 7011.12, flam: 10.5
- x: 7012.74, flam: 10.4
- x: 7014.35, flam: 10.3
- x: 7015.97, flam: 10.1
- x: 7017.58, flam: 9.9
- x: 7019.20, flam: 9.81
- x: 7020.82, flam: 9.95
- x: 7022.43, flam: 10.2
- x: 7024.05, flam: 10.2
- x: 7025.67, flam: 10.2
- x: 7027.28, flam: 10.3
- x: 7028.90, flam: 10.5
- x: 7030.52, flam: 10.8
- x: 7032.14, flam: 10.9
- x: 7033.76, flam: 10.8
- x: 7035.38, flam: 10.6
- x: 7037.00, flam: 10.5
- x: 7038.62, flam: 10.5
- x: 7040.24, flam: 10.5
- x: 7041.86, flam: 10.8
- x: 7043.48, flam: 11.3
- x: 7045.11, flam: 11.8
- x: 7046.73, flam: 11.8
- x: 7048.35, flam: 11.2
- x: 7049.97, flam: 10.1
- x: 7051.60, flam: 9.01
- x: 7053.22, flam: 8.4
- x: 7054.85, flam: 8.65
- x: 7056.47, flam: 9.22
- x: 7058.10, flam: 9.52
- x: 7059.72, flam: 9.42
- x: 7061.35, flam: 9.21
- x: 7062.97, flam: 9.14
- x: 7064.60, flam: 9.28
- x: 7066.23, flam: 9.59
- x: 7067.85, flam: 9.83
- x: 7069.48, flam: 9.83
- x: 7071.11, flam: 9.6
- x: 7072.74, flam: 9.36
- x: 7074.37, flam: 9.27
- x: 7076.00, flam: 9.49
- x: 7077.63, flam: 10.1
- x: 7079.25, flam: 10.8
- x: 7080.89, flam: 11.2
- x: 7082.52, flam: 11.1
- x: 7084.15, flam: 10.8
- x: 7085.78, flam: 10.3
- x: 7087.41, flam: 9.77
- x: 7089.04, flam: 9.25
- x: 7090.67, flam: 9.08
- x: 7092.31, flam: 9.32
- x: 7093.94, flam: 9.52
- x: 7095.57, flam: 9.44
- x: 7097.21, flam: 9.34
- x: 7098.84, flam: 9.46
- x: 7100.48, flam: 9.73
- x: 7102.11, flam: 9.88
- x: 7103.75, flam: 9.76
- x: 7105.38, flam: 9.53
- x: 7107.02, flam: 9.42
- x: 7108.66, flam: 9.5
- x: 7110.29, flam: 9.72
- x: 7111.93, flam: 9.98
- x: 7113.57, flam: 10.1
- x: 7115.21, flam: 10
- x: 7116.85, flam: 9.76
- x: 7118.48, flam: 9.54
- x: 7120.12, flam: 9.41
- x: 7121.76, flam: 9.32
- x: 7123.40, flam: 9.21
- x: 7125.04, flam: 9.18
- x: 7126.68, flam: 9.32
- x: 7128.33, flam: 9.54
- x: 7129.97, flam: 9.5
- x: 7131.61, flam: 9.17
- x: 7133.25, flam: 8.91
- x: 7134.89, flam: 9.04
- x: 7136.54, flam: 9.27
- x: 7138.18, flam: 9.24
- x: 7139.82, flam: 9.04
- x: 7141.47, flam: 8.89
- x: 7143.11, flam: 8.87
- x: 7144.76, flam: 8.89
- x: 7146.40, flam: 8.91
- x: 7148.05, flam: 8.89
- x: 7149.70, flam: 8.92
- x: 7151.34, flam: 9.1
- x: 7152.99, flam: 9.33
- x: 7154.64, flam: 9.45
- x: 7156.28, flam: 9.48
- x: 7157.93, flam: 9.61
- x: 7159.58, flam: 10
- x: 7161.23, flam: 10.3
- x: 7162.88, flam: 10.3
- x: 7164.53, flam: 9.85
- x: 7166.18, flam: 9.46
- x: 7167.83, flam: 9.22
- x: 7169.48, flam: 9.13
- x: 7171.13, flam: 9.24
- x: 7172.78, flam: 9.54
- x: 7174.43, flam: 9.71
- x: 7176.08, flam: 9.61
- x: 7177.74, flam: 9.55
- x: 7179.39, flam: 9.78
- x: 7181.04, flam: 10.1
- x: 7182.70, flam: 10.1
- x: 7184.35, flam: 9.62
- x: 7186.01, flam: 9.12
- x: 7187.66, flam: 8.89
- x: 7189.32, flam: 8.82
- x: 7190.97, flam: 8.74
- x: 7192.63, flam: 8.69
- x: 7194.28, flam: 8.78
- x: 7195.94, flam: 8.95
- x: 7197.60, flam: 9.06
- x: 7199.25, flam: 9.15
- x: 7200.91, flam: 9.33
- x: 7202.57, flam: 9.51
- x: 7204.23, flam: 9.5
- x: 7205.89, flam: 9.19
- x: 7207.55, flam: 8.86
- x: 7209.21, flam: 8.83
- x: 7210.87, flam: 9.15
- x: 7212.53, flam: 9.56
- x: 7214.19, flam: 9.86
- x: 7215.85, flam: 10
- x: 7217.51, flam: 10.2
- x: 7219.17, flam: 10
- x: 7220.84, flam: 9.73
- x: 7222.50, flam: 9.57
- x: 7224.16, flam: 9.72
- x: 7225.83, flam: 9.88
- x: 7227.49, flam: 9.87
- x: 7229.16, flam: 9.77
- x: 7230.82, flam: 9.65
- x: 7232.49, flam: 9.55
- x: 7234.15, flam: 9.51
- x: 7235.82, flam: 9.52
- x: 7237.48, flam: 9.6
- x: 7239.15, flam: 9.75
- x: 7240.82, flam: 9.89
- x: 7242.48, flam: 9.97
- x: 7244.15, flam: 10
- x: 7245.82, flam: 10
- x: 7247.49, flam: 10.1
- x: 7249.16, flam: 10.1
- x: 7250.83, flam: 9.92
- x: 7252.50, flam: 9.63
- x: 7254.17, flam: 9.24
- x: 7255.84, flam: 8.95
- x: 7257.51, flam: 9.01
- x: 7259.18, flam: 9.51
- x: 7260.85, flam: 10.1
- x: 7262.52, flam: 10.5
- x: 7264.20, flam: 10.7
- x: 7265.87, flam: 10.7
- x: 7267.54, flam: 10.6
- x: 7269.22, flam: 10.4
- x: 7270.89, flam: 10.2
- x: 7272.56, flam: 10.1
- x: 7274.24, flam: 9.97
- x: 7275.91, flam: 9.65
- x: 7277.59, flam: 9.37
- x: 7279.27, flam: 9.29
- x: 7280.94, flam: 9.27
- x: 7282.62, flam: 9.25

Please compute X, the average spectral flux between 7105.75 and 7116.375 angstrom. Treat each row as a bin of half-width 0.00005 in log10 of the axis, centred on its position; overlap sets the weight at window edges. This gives 9.77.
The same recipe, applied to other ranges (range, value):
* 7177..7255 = 9.54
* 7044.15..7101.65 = 9.8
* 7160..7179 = 9.64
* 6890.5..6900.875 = 10.2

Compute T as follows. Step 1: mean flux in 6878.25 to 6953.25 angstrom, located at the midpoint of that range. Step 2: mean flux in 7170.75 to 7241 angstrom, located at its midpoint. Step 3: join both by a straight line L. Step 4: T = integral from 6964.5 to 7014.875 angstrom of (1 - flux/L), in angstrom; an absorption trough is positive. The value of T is -0.9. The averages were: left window 10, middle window 10.1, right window 9.47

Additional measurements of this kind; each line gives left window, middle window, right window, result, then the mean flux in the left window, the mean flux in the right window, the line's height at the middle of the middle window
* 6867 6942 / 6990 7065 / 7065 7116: -1.7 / 10.2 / 9.8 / 9.94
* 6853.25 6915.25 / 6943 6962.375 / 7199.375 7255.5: 1.1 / 10.1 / 9.65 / 10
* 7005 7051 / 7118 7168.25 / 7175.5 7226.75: 2.4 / 10.5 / 9.41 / 9.79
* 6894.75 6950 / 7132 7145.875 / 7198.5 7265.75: 1.1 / 10.1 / 9.68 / 9.81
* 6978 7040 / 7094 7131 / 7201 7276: 1.7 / 10.2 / 9.78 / 10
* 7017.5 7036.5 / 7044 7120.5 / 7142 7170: 1.2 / 10.4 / 9.39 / 9.95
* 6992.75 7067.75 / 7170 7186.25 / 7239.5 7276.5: 0.6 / 10.2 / 9.97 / 10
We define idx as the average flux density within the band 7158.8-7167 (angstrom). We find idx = 9.98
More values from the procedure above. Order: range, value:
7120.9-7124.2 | 9.27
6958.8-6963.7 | 8.87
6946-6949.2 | 8.99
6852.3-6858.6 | 10.1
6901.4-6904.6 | 10.5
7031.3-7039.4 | 10.7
